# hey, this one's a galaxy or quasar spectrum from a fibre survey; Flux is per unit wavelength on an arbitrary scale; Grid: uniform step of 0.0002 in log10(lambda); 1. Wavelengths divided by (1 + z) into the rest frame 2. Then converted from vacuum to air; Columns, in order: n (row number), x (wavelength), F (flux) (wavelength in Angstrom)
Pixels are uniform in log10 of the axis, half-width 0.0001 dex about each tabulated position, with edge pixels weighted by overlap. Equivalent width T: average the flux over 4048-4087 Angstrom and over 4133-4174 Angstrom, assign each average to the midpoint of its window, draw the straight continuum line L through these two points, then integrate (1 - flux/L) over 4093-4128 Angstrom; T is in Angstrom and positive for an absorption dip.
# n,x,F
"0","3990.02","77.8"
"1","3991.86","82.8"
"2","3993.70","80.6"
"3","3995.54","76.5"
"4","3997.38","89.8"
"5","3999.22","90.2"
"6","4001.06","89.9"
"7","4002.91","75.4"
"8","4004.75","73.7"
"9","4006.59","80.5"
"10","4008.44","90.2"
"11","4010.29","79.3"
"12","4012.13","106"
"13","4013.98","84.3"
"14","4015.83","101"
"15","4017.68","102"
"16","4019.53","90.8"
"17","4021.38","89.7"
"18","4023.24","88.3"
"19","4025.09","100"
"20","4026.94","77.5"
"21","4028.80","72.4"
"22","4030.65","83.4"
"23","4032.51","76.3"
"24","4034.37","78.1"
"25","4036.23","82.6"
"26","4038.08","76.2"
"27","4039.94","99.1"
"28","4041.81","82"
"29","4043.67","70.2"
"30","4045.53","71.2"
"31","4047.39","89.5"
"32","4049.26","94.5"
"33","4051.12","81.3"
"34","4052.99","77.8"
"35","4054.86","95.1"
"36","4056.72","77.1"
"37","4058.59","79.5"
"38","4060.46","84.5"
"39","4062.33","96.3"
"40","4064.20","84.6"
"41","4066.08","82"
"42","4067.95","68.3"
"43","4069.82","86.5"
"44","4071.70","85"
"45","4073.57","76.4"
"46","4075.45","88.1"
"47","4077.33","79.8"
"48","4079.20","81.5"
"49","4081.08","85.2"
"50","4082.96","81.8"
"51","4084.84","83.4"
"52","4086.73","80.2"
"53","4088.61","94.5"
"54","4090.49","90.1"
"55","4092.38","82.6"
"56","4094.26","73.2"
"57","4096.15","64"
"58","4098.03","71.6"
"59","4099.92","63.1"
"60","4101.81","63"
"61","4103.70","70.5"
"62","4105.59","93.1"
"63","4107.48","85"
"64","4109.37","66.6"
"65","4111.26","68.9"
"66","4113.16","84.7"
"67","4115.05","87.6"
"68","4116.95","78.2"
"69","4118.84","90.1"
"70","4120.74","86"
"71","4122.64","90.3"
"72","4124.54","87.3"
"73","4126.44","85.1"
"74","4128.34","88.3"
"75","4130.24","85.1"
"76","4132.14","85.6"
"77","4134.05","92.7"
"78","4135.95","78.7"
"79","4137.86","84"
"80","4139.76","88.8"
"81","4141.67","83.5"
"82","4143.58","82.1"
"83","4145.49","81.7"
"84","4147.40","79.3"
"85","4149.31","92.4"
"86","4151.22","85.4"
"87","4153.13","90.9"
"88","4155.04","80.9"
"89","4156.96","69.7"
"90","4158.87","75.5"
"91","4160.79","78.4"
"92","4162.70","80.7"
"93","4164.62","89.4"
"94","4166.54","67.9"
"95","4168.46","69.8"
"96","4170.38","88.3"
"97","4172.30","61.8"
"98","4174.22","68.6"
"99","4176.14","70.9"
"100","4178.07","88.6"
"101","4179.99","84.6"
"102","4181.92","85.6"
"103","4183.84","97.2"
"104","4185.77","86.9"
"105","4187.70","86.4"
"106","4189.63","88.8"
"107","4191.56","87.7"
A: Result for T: 1.5 Angstrom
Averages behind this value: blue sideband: 83.4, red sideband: 80.8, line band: 78.5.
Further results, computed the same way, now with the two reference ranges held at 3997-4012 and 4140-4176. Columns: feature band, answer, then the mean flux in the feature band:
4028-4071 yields 0.4 Angstrom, 82.2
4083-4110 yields 1.3 Angstrom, 77.5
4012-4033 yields -1.2 Angstrom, 88.9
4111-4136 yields -1.6 Angstrom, 85.6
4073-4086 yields -0.1 Angstrom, 82.4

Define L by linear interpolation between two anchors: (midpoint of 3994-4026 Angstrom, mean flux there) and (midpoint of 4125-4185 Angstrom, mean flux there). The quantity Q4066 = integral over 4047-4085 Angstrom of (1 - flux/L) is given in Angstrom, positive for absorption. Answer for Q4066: 1.1 Angstrom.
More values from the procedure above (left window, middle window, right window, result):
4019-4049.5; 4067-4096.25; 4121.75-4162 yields 0.6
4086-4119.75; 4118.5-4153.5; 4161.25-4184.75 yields -3.2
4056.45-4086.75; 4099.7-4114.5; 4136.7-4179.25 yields 1.1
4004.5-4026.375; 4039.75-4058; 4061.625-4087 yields 0.7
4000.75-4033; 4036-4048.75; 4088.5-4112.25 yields 0.2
